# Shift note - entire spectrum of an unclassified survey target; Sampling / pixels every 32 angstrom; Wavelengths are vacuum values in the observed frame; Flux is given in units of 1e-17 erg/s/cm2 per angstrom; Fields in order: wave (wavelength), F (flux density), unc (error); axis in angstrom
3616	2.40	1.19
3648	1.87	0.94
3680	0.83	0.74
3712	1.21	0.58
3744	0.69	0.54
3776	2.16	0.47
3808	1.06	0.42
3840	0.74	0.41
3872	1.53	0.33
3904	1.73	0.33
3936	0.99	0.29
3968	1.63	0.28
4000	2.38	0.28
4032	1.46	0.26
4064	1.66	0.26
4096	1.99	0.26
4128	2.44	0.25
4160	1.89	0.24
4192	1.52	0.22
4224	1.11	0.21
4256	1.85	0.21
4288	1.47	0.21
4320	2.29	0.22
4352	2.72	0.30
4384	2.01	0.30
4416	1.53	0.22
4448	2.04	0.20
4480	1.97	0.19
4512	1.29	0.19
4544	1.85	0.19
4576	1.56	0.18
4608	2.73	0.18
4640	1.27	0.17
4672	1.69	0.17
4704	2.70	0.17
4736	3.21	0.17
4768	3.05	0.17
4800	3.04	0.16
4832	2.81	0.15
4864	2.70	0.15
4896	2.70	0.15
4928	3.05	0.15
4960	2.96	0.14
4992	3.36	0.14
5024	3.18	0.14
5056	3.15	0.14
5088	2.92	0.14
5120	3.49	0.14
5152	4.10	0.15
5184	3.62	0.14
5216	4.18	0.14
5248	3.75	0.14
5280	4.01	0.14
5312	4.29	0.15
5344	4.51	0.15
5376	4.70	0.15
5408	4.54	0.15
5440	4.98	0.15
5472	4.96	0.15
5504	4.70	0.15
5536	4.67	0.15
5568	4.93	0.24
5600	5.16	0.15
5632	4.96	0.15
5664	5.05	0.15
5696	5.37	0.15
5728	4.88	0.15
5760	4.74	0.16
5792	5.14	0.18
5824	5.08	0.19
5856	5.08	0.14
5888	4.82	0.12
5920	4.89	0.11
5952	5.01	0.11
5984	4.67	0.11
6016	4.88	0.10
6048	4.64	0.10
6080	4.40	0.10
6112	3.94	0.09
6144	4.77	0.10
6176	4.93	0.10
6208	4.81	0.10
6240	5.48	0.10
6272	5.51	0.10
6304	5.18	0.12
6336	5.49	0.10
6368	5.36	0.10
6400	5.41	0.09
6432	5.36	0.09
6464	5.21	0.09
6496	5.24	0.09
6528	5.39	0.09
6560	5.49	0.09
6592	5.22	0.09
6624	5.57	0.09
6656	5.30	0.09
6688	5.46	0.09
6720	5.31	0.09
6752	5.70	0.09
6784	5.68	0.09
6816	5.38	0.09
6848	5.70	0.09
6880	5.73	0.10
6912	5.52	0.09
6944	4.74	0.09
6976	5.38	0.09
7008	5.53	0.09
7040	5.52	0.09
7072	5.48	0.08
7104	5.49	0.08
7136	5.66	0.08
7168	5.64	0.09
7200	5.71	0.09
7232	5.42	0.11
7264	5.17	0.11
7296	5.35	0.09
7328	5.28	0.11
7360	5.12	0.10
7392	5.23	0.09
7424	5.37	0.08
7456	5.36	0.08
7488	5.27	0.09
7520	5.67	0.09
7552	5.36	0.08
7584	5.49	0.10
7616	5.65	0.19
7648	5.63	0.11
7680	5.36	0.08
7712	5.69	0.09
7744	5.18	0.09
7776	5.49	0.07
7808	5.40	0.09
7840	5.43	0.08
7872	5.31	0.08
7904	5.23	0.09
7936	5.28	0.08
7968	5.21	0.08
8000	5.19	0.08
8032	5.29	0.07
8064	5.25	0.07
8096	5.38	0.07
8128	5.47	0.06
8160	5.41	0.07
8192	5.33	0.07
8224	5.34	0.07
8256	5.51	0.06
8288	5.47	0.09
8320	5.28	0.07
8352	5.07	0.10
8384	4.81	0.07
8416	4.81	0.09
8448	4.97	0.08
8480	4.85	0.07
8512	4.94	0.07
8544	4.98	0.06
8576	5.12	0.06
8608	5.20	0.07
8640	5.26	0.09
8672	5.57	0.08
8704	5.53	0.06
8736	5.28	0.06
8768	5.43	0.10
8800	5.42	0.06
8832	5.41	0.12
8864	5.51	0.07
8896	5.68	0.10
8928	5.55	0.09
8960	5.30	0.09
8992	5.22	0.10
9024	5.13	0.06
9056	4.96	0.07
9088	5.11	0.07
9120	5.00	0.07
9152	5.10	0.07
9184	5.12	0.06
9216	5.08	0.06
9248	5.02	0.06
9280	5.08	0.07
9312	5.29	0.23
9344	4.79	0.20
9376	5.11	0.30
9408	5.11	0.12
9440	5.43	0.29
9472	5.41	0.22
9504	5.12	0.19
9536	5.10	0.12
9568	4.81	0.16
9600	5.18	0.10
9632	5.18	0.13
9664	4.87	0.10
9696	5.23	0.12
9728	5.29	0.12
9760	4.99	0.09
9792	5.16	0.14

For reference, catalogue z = 0.179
